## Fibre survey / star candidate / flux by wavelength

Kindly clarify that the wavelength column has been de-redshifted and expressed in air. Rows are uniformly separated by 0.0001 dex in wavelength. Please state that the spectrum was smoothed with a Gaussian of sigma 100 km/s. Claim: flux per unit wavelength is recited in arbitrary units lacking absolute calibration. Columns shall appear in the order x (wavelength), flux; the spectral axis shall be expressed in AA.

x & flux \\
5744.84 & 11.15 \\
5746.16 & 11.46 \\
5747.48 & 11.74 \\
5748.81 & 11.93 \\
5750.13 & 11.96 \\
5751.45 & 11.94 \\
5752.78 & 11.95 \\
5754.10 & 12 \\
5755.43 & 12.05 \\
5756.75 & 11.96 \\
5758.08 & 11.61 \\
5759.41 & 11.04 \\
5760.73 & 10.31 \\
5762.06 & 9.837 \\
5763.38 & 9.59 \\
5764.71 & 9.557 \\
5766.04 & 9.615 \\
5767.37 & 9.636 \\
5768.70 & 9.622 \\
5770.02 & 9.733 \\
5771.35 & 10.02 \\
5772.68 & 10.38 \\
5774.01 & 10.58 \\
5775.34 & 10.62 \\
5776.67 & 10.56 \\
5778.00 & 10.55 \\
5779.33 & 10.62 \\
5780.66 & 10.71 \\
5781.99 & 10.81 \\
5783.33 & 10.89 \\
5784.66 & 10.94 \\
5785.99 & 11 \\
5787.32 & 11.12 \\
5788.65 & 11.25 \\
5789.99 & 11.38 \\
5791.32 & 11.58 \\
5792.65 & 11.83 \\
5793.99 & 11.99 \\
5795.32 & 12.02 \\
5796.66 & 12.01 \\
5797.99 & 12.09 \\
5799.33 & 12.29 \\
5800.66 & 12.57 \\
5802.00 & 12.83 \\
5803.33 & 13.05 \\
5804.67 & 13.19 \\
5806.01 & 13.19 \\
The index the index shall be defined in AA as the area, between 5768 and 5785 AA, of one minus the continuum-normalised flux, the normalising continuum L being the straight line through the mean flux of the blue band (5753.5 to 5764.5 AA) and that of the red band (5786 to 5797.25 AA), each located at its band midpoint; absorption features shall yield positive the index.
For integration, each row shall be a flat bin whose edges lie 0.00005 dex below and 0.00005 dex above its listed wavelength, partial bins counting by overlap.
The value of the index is 1.3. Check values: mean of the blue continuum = 11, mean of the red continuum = 11.6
